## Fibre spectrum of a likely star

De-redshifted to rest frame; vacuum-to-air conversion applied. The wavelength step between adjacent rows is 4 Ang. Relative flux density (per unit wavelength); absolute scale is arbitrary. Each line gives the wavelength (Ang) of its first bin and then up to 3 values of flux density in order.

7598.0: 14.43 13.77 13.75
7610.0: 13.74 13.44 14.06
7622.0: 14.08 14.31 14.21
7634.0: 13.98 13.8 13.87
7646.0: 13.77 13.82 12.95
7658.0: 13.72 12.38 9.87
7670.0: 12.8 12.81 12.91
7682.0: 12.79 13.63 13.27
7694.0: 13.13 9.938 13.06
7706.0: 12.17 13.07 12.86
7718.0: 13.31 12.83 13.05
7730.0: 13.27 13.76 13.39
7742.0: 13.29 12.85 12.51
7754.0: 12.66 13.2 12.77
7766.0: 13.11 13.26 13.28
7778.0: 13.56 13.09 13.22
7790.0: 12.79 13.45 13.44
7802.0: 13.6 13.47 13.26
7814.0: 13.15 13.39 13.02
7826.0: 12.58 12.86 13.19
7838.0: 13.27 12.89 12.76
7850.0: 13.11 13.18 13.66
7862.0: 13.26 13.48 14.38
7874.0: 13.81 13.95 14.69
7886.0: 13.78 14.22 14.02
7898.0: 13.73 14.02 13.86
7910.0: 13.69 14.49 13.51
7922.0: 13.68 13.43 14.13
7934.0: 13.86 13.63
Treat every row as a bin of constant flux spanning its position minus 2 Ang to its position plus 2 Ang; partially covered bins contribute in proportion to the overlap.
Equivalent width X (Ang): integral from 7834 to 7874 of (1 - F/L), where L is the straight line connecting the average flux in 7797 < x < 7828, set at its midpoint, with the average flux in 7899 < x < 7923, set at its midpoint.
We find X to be 0.5 Ang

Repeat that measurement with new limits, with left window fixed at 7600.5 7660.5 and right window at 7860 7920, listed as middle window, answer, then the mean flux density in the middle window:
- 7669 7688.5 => 1.2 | 13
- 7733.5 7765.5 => 1.9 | 13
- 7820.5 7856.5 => 2.4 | 13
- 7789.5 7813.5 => 0.9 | 13.4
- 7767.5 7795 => 1.3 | 13.2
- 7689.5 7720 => 2.8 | 12.6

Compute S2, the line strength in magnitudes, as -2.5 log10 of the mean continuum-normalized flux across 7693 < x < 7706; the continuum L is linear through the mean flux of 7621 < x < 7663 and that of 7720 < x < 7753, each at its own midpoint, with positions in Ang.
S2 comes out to 0.12 mag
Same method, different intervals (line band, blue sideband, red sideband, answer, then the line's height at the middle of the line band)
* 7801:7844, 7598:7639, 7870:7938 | 0.064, 13.9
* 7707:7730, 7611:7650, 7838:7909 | 0.068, 13.8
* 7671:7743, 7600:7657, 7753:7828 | 0.049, 13.5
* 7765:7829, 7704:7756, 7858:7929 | 0.011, 13.4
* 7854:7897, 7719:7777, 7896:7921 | -0.013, 13.7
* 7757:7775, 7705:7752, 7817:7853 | -0.007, 13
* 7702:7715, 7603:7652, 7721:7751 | 0.050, 13.3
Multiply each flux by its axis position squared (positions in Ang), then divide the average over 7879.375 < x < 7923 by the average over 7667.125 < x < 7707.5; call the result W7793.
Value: 1.17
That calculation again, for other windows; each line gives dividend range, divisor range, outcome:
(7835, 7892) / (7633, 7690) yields 1.10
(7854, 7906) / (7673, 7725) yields 1.14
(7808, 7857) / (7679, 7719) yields 1.06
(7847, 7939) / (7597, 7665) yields 1.08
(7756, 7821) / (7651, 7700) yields 1.09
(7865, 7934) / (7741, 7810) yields 1.09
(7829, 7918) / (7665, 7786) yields 1.10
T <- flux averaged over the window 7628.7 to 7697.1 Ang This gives 13.1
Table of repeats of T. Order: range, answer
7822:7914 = 13.6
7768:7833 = 13.2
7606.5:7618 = 13.7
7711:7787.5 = 13.1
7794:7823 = 13.4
